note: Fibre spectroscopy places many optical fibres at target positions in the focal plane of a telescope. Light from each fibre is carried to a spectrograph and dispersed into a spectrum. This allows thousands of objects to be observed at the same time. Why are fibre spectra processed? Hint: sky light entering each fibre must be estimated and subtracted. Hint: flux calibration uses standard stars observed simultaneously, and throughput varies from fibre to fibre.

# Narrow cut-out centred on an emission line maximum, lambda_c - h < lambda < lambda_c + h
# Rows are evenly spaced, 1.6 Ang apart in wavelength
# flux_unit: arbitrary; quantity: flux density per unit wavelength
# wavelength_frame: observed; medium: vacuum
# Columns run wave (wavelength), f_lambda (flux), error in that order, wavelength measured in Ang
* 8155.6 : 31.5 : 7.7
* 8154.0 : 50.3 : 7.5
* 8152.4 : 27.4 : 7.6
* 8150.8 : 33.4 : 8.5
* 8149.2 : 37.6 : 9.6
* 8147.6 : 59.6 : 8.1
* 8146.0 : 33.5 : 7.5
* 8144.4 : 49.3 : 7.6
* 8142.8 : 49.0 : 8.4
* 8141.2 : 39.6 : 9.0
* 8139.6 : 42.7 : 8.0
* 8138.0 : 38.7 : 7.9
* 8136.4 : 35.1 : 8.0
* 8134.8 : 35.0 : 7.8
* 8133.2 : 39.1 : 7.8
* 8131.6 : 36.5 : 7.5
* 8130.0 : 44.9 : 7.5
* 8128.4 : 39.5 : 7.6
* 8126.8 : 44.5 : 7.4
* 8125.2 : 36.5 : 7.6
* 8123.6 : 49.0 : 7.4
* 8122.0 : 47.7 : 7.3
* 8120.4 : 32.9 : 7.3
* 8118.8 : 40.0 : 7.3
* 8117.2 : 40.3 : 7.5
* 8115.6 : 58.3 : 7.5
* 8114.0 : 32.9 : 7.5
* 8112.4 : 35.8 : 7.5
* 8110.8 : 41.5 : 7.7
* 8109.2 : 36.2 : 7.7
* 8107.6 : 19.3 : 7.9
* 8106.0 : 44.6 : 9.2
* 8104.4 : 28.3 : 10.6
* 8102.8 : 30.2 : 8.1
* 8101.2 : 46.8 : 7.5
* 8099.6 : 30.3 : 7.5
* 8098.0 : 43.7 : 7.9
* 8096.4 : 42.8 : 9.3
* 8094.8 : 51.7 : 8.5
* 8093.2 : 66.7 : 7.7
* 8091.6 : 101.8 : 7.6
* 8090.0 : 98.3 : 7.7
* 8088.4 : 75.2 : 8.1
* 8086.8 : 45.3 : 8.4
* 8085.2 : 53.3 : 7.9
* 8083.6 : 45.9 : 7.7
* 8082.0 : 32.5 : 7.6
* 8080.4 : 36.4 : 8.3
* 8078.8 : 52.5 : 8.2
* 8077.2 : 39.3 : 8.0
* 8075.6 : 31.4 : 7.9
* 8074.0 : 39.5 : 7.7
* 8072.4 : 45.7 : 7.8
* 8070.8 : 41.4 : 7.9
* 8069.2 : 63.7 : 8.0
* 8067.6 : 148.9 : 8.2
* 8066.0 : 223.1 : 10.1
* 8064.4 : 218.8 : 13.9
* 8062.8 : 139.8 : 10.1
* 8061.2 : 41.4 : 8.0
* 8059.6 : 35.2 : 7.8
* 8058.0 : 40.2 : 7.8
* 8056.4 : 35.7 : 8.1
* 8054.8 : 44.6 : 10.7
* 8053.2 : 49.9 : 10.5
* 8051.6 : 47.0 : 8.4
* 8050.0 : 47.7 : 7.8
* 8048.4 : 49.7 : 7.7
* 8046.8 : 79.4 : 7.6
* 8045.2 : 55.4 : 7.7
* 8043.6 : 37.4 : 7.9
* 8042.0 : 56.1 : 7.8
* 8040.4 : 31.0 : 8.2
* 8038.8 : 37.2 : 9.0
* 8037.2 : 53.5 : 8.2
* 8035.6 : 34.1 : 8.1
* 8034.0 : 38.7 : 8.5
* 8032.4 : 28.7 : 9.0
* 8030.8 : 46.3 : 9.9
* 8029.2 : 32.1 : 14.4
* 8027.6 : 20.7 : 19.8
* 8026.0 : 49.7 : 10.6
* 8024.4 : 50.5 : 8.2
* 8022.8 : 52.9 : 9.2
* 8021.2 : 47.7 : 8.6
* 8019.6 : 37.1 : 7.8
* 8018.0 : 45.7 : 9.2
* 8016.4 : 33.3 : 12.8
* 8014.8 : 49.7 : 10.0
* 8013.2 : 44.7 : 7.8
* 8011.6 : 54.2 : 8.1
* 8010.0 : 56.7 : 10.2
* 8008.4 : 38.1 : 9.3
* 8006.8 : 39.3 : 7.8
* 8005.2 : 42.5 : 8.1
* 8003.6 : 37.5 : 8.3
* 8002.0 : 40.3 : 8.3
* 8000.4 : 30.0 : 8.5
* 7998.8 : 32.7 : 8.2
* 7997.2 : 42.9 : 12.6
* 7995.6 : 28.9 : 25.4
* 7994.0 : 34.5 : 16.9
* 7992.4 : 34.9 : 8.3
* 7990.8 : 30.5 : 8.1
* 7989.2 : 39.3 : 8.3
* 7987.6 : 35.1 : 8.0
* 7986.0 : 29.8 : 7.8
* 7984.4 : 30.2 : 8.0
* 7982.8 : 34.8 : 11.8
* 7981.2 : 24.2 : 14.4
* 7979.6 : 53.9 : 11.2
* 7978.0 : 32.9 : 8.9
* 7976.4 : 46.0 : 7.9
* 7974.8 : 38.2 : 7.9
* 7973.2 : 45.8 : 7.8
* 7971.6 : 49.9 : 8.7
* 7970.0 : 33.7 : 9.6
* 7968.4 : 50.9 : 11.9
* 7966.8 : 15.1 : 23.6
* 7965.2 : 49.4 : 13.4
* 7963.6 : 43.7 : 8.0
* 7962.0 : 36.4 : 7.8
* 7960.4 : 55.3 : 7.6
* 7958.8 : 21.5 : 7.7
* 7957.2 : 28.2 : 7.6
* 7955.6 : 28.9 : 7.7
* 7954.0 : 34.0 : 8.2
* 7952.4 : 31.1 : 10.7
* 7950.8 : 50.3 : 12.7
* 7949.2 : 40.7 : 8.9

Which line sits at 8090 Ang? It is [N II] 6583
